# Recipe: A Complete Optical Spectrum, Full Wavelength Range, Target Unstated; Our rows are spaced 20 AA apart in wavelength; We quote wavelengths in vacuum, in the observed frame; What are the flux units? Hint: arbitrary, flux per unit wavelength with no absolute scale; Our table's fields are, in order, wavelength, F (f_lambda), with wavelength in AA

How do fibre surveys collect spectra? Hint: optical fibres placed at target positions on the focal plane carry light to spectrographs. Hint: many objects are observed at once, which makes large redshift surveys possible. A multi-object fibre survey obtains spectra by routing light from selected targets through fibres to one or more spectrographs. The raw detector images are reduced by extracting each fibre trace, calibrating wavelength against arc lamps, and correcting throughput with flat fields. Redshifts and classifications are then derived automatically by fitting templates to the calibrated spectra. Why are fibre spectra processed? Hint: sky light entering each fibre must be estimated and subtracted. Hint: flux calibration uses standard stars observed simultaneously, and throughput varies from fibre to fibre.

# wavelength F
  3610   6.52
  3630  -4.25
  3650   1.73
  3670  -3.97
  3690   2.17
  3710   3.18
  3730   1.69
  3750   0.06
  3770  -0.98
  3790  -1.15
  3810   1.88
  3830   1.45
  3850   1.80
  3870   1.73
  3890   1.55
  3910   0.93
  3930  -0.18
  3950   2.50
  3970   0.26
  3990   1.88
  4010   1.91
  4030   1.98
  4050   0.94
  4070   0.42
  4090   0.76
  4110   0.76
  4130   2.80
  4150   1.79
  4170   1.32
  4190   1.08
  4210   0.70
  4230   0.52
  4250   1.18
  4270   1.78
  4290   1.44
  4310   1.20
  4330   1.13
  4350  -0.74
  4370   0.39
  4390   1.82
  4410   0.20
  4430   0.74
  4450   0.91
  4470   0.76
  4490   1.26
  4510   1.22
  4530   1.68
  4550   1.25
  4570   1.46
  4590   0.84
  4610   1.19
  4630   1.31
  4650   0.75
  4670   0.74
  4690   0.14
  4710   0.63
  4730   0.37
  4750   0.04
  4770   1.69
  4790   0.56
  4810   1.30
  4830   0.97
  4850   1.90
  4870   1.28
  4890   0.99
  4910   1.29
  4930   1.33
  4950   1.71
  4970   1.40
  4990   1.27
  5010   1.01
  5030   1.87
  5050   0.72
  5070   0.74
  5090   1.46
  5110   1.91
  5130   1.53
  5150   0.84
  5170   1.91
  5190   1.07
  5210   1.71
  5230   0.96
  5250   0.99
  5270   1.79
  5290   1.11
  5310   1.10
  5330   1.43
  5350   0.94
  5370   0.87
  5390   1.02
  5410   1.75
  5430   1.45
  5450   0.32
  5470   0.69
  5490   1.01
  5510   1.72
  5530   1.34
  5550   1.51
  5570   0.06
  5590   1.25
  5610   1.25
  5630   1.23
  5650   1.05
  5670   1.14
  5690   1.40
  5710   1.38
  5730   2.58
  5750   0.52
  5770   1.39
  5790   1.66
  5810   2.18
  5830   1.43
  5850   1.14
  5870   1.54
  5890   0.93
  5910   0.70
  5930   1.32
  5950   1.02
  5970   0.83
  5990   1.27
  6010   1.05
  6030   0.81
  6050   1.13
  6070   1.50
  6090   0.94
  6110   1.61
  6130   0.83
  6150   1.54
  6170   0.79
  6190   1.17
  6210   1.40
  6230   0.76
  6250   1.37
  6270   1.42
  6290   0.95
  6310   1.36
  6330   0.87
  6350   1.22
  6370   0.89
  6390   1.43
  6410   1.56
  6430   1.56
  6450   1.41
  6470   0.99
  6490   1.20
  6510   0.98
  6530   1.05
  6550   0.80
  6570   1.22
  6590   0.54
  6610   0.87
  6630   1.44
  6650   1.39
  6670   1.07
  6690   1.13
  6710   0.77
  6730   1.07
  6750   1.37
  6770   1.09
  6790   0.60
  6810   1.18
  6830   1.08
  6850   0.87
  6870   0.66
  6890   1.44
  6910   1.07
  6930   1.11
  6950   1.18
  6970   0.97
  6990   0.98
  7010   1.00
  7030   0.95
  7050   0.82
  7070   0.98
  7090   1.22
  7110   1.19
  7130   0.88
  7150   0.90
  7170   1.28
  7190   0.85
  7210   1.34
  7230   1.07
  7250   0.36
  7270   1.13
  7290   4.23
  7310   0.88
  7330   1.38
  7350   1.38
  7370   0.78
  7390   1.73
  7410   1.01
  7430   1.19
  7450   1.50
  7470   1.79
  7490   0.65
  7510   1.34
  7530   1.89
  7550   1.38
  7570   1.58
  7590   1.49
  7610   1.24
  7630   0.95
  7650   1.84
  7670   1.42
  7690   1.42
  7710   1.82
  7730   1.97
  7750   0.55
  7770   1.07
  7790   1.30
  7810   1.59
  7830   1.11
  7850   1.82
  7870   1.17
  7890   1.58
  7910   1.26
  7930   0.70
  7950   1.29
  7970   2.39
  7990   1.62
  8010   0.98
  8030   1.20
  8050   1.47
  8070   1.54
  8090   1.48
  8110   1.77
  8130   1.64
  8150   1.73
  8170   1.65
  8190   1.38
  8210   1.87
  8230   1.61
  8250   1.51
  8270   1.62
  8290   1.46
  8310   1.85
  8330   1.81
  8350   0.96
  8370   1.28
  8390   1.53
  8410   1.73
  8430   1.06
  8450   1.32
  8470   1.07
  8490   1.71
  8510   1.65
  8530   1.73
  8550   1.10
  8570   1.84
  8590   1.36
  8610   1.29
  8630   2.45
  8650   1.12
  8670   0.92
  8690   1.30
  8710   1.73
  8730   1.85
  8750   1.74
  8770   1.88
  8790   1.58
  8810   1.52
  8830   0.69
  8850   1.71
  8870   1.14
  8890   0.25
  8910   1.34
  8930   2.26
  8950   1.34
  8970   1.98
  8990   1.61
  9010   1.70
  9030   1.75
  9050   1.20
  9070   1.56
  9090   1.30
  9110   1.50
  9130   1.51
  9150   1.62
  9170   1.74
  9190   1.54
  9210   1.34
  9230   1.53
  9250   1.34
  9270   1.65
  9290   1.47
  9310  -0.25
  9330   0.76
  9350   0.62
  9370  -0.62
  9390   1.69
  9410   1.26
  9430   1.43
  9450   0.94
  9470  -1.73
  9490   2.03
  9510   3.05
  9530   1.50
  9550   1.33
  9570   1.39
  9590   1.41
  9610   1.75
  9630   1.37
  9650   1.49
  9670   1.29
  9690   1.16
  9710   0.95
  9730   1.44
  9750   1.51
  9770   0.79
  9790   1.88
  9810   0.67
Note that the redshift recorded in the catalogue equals 0.954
